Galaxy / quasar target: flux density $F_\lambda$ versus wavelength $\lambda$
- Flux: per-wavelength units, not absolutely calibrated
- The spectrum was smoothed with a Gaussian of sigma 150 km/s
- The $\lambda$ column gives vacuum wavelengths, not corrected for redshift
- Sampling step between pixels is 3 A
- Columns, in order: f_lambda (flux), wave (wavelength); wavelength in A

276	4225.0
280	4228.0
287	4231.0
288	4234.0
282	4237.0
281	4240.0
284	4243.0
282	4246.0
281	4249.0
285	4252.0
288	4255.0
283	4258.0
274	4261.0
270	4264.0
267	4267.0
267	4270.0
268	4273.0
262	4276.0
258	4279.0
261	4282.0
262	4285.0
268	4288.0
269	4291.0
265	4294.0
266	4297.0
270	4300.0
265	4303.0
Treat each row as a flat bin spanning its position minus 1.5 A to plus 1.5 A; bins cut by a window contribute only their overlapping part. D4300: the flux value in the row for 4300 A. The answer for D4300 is 270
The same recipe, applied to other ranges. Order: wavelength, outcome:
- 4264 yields 270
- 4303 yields 265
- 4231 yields 287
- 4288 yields 268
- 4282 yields 261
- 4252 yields 285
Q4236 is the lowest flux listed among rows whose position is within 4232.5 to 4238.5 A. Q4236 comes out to 282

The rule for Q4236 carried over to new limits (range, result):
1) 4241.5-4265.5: 270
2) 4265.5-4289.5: 258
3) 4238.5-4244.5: 281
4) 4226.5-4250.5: 280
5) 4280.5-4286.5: 261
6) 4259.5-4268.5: 267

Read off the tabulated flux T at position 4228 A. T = 280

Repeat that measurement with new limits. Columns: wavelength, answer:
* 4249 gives 281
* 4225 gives 276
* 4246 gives 282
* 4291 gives 269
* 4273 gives 268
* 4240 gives 281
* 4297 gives 266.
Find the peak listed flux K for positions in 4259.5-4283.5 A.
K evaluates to 274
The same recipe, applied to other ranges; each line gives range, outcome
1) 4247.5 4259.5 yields 288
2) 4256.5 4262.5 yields 283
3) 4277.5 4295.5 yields 269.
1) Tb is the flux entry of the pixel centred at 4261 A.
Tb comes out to 274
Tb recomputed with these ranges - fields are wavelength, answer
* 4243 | 284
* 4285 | 262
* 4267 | 267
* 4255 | 288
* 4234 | 288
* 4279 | 258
